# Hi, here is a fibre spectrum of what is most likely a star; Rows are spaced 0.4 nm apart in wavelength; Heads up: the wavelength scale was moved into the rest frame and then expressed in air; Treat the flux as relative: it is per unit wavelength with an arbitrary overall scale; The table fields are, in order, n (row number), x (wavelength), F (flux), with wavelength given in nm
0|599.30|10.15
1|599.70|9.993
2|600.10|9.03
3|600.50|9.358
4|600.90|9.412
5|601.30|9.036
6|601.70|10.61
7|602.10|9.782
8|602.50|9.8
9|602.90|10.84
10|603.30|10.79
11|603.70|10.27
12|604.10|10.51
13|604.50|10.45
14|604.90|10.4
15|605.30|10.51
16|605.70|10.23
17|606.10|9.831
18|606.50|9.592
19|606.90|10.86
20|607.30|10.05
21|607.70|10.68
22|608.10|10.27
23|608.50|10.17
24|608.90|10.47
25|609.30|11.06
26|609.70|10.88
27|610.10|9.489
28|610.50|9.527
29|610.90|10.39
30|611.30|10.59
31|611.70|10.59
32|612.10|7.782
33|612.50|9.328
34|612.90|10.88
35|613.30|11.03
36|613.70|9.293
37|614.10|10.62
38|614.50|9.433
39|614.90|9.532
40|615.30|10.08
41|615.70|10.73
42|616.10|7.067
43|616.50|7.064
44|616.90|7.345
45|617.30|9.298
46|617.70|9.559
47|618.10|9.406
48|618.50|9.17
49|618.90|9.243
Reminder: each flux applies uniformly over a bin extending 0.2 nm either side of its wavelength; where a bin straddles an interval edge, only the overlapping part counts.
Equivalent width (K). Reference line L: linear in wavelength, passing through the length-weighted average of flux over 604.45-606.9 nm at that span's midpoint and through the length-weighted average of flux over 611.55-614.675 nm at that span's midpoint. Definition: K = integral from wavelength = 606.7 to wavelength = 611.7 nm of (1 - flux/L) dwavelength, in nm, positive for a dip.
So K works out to -0.17 nm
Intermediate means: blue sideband 10.2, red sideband 9.86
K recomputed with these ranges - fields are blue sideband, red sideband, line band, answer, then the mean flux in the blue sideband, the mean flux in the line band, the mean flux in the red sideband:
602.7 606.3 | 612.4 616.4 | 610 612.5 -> 0.06 nm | 10.4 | 9.71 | 9.74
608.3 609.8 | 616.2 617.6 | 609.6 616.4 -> -0.38 nm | 10.6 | 9.78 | 7.96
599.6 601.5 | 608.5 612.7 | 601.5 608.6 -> -0.50 nm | 9.33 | 10.3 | 10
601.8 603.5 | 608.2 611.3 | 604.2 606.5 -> 0.02 nm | 10.3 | 10.2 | 10.3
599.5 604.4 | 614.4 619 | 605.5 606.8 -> -0.04 nm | 9.96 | 9.96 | 8.98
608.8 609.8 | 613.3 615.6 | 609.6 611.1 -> 0.09 nm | 10.8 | 10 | 9.94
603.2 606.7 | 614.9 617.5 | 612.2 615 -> -0.28 nm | 10.3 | 9.95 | 8.67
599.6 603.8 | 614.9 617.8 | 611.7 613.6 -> -0.16 nm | 9.89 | 9.82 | 8.76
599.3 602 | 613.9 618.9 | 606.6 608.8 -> -0.23 nm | 9.62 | 10.4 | 9.11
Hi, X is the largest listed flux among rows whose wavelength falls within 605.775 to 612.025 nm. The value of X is 11.06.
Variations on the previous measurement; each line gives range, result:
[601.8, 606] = 10.84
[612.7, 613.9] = 11.03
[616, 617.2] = 7.345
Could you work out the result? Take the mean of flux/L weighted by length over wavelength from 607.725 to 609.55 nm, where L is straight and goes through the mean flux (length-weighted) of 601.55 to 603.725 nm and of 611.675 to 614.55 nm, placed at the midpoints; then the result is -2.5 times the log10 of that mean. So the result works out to -0.048 mag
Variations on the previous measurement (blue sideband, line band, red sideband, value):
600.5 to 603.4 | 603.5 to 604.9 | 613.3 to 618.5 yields -0.06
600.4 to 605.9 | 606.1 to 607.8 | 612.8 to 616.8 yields -0.03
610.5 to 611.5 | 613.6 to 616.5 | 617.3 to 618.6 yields 0.04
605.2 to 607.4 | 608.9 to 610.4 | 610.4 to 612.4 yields -0.05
